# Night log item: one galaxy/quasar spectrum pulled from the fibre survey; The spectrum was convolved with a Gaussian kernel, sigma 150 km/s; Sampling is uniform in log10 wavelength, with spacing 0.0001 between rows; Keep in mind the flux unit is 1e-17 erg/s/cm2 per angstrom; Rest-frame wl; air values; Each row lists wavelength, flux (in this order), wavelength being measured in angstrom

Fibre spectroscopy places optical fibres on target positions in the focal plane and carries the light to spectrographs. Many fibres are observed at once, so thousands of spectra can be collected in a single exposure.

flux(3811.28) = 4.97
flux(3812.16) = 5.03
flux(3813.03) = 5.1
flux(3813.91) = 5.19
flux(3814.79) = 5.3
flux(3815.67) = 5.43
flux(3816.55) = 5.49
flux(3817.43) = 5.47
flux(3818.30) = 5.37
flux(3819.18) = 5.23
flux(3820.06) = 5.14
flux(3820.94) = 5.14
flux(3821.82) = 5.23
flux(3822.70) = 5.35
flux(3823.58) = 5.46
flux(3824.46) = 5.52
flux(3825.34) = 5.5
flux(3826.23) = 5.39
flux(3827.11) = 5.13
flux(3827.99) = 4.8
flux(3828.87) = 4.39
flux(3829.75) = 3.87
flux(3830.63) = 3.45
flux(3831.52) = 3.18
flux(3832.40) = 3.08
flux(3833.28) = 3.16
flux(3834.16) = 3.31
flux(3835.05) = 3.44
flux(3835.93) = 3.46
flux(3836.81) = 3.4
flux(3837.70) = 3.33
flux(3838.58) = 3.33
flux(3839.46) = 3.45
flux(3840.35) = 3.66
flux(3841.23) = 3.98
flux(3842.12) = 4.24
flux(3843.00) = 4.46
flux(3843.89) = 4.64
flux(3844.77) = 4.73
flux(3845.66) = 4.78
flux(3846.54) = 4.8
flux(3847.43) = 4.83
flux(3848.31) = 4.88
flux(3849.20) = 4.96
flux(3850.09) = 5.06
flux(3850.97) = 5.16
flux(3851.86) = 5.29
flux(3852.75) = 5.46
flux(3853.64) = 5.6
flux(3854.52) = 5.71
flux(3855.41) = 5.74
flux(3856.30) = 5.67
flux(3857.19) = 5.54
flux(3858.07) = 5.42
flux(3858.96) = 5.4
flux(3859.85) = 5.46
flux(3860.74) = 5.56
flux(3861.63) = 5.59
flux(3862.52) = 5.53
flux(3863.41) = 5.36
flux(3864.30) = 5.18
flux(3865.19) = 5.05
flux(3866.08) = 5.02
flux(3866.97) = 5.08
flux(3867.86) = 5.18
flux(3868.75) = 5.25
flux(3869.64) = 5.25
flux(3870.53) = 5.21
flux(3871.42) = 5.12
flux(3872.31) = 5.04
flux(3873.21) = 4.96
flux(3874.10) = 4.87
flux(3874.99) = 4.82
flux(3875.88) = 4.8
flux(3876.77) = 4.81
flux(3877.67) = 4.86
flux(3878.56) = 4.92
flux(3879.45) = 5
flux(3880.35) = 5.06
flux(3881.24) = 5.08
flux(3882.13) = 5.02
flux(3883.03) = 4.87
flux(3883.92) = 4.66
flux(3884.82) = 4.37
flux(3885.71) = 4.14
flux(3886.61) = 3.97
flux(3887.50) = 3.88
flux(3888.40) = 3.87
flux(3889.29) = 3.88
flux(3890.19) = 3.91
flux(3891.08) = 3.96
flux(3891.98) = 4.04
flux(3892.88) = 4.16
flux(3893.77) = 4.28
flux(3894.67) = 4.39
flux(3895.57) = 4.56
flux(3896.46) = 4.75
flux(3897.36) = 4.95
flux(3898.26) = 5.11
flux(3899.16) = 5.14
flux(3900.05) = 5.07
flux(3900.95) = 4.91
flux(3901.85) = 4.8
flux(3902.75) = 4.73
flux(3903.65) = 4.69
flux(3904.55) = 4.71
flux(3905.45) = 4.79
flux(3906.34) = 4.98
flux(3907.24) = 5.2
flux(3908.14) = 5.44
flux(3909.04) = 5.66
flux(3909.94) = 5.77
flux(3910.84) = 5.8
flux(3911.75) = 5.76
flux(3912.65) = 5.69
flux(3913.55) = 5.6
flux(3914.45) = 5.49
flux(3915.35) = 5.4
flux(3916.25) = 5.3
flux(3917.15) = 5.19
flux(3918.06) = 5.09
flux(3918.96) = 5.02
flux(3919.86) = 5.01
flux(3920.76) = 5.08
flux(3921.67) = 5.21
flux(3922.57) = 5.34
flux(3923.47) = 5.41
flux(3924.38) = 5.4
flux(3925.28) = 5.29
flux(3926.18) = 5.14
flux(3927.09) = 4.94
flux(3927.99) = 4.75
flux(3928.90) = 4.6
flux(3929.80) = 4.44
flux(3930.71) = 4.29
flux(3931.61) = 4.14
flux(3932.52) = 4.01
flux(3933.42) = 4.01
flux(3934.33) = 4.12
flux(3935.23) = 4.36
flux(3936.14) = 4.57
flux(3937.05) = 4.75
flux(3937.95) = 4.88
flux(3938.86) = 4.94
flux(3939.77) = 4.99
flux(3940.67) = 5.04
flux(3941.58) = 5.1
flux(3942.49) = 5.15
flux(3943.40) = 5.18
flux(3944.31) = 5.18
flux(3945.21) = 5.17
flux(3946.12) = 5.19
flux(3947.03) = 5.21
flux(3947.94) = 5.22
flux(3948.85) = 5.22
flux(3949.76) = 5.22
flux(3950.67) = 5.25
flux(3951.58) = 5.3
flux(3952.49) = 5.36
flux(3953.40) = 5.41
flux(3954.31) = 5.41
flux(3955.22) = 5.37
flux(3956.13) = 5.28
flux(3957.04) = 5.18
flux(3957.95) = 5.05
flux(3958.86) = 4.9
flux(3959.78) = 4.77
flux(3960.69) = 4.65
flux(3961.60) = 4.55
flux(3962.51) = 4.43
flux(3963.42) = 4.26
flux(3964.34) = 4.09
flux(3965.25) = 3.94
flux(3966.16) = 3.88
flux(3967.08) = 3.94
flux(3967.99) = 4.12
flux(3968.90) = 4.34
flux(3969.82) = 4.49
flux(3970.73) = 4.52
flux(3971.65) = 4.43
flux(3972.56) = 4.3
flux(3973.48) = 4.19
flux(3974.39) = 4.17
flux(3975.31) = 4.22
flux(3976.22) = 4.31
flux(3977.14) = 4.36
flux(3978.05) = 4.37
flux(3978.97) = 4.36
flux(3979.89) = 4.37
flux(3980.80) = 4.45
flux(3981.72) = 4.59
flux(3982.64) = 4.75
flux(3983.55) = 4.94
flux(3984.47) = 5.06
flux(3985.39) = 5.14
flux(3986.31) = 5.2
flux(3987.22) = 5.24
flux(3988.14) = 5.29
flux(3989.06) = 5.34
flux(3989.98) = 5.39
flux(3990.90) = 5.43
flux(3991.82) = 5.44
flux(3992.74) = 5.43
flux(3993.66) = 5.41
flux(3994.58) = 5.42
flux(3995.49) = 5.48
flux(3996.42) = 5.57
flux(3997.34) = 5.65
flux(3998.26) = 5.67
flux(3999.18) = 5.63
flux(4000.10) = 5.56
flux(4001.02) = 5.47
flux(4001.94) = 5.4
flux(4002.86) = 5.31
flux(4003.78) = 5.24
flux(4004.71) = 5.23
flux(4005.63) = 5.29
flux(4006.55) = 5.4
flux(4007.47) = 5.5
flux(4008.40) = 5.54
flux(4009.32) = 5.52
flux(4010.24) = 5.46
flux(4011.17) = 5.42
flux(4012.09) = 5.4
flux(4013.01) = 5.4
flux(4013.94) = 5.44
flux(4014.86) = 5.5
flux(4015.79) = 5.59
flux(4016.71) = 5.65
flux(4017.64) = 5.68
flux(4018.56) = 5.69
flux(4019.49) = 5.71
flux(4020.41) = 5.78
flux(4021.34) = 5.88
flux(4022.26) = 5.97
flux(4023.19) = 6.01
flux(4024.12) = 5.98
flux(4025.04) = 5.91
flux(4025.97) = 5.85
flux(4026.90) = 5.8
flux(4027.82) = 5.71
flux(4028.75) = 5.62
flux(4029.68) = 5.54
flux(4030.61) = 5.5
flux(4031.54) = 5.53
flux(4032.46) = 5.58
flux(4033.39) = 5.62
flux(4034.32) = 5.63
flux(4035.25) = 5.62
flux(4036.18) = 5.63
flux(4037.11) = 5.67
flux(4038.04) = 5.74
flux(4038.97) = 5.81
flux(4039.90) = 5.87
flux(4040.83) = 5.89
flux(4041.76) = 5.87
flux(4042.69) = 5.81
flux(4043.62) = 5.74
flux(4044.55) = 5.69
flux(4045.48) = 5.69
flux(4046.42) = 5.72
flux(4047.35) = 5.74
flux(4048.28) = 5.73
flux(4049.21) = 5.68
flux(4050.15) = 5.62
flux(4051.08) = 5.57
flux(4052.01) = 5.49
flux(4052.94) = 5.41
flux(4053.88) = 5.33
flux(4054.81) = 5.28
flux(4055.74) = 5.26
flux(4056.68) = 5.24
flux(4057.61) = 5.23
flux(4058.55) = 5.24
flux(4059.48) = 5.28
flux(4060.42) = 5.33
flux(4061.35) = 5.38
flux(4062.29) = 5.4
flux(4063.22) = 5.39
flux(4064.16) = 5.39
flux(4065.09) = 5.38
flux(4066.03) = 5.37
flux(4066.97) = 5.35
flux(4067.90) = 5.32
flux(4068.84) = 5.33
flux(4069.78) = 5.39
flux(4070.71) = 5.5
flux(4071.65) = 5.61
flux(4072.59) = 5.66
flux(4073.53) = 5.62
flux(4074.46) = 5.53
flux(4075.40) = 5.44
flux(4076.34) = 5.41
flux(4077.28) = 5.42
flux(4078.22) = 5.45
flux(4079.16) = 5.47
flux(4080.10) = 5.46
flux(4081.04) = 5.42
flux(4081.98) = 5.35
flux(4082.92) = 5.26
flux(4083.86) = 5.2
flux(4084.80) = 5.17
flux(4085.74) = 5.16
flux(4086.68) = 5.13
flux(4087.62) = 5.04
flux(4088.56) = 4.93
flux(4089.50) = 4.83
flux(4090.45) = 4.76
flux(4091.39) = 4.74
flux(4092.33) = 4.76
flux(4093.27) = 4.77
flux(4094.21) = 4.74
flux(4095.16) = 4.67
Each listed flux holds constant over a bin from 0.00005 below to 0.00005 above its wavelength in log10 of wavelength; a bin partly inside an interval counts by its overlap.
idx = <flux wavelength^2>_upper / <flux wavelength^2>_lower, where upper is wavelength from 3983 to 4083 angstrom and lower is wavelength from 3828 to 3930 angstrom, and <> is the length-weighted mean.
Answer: 1.24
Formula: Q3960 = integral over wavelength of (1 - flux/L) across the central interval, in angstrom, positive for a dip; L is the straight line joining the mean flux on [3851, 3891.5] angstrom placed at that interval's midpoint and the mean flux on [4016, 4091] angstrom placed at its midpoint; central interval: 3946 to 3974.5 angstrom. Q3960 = 2.74 angstrom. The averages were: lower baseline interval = 4.99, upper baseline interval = 5.52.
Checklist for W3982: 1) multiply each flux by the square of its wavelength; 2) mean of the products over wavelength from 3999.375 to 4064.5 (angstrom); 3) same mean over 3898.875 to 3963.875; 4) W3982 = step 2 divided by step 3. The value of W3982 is 1.17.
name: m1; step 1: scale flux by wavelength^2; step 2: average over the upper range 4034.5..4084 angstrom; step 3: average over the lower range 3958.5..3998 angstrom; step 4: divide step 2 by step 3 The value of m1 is 1.21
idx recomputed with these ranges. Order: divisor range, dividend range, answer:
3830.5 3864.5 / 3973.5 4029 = 1.25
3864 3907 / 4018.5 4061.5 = 1.29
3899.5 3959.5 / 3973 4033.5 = 1.09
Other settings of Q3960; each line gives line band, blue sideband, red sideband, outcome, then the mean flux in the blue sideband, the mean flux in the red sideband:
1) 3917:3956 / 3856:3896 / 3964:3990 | -2.7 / 4.84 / 4.53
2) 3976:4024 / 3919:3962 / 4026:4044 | 0.9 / 4.96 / 5.7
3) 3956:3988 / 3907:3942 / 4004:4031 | 4.7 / 5.03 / 5.62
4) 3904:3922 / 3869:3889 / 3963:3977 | -3.0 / 4.75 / 4.21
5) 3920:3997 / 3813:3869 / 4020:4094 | 4.9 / 4.81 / 5.48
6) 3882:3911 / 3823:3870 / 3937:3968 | 0.9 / 4.72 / 4.92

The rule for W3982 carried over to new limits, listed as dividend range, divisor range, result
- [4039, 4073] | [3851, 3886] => 1.17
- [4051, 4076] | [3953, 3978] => 1.25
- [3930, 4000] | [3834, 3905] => 1.07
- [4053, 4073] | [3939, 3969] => 1.16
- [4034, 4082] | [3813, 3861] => 1.30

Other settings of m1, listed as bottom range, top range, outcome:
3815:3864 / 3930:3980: 1.04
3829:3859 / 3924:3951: 1.15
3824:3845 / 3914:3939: 1.26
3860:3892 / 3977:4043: 1.21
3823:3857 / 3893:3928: 1.18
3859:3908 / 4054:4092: 1.21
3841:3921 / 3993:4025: 1.19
